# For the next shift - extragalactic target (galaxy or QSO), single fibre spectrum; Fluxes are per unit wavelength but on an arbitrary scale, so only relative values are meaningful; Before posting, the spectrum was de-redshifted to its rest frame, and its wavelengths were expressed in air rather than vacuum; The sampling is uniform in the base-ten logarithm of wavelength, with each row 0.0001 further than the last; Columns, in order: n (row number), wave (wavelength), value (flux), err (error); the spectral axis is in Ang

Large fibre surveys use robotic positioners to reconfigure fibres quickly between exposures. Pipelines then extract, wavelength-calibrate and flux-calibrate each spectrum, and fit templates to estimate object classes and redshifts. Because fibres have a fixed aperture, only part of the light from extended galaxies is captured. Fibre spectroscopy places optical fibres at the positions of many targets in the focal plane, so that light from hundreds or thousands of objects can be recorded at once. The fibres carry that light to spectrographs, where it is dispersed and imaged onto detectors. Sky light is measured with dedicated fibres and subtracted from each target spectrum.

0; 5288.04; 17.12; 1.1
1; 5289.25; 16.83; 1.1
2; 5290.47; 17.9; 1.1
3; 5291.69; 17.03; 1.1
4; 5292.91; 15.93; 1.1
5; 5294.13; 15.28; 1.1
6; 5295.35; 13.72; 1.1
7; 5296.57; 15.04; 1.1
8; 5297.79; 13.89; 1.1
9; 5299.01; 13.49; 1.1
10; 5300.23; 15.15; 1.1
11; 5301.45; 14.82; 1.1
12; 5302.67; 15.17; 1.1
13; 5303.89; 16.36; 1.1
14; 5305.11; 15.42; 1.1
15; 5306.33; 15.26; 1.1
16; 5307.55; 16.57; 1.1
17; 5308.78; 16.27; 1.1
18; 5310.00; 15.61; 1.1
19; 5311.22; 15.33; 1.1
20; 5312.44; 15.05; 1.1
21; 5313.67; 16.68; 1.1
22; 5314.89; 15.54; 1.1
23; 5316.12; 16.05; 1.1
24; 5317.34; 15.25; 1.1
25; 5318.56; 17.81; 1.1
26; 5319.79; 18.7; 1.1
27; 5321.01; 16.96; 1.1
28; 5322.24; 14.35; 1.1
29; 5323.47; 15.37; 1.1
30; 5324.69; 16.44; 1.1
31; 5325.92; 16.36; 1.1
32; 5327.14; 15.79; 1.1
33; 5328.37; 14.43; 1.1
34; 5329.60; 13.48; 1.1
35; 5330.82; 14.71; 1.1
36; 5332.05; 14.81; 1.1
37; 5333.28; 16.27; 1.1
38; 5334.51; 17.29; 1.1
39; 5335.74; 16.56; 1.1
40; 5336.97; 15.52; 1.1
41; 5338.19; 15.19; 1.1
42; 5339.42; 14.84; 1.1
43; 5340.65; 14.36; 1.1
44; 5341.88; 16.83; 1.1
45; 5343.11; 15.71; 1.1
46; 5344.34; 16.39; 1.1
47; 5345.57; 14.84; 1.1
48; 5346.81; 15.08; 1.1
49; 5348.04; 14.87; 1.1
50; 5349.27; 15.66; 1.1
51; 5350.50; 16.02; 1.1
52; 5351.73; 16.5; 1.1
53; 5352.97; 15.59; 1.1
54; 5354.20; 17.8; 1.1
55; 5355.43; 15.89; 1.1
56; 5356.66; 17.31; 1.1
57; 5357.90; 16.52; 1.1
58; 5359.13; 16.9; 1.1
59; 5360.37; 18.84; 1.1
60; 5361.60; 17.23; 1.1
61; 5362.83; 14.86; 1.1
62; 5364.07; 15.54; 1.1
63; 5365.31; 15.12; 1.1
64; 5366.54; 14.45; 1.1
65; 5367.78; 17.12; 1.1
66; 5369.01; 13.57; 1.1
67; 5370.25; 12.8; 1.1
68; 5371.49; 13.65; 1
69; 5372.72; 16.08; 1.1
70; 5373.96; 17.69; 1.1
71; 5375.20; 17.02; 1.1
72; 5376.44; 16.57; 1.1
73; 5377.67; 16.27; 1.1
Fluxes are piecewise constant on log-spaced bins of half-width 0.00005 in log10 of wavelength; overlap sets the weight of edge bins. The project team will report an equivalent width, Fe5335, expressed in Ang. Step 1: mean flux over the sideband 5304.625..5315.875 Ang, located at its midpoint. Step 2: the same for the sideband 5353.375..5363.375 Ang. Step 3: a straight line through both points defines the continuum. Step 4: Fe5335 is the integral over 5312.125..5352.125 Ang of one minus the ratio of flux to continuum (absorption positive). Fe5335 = 1.3 Ang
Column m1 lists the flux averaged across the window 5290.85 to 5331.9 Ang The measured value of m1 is 15.6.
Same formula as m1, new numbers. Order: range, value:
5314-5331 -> 15.9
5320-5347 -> 15.6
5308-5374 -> 15.8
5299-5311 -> 15.5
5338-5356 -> 15.7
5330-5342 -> 15.6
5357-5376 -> 15.8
